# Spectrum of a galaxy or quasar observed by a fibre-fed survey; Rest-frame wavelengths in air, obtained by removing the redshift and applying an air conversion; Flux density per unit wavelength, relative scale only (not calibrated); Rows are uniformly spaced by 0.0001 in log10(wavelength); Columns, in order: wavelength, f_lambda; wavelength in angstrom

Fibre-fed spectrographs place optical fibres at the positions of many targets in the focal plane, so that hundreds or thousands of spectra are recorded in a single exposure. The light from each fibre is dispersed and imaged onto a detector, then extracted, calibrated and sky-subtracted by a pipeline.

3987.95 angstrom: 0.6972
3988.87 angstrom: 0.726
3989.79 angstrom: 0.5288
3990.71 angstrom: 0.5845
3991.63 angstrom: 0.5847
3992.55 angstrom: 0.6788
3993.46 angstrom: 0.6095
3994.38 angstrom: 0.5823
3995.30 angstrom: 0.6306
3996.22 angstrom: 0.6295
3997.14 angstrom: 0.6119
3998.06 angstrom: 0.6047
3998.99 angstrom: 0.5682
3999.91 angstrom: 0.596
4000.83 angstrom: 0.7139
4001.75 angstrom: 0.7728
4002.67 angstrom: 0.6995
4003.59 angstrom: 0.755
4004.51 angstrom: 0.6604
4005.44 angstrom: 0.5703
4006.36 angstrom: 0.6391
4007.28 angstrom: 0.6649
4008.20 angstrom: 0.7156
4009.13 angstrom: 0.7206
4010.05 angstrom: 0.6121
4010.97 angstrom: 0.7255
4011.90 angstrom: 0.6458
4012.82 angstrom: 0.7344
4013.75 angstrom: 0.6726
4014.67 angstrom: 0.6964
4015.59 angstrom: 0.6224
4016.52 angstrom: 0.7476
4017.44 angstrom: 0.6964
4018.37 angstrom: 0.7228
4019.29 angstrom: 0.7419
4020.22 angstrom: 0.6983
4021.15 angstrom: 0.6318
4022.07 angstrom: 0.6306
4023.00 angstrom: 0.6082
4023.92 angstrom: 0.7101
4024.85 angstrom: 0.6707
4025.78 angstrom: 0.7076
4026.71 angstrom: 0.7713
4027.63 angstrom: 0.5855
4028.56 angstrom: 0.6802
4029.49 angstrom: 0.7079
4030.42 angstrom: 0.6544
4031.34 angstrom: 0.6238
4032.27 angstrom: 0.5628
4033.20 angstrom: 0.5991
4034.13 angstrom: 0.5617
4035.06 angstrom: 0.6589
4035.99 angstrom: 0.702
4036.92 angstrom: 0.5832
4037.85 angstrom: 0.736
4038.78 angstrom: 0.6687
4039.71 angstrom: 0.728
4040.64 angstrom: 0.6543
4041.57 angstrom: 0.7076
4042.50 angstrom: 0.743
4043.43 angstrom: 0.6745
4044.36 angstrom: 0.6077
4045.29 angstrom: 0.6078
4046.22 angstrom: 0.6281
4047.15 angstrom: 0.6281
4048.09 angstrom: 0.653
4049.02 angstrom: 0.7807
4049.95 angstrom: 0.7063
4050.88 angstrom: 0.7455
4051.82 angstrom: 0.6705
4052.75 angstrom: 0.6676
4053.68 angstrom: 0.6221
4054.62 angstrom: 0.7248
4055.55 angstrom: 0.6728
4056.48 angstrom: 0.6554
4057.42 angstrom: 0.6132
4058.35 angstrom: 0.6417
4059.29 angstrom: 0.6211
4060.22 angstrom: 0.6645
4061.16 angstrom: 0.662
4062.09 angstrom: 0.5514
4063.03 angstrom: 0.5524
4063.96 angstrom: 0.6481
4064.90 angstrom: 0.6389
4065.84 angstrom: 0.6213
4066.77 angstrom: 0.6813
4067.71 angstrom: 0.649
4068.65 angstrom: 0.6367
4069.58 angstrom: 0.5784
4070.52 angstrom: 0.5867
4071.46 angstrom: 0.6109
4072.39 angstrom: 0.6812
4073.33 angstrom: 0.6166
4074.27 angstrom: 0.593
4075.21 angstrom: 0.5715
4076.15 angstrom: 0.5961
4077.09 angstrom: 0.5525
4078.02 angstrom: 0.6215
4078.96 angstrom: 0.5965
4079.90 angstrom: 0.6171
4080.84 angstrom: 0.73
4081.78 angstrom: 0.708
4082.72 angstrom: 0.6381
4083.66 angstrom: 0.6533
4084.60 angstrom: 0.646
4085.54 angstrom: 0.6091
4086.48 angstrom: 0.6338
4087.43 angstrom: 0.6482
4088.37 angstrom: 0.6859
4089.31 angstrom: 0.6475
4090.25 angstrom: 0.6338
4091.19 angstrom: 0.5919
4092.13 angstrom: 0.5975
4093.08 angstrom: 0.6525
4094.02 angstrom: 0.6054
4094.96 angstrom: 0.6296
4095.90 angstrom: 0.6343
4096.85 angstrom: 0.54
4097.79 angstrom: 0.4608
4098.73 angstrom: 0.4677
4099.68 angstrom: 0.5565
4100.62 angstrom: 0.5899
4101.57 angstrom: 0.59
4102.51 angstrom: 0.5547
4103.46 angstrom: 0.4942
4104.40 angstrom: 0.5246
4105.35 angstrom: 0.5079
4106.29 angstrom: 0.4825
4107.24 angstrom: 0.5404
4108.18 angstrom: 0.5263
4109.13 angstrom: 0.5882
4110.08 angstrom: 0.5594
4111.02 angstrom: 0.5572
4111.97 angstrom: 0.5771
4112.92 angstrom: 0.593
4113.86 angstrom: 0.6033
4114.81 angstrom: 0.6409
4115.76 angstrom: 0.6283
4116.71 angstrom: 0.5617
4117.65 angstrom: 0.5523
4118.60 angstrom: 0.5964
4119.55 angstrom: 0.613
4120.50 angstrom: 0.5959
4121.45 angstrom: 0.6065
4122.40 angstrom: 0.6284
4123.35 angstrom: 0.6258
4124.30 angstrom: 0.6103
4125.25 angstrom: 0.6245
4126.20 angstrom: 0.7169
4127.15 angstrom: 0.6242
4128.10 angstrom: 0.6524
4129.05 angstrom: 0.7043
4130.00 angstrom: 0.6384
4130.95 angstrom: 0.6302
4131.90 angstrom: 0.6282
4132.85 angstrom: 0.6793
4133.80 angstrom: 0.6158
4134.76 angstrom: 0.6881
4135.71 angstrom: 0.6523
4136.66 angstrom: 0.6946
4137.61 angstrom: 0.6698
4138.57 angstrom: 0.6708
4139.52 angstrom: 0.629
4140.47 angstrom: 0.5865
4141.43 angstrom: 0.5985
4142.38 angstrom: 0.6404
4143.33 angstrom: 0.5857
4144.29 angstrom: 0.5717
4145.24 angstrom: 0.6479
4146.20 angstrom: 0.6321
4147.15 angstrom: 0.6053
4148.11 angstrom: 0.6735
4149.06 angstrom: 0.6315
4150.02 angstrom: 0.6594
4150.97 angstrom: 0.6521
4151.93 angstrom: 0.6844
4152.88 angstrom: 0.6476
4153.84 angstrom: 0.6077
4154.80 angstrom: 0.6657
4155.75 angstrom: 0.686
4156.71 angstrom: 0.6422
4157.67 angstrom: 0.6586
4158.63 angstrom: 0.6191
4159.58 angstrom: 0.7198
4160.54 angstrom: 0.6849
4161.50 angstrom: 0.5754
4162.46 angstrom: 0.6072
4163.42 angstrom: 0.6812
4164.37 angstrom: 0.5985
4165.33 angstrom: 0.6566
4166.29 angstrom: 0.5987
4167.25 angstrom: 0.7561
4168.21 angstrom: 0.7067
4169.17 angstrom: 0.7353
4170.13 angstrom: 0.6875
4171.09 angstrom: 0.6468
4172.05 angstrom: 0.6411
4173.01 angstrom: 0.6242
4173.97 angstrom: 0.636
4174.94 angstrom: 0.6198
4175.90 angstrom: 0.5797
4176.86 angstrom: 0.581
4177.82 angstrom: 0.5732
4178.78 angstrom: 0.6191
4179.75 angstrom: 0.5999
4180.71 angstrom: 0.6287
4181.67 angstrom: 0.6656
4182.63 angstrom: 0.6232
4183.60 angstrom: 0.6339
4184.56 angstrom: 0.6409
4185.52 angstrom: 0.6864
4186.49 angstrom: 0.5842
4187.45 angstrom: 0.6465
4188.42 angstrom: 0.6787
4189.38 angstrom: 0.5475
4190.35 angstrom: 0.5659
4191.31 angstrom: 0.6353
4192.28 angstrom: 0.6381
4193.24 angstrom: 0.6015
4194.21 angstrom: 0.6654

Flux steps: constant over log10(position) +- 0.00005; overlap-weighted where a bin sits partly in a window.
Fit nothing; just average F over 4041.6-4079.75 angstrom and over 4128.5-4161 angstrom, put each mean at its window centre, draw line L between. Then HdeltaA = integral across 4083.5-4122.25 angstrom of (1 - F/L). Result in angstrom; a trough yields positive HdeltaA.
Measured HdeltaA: 3.6 angstrom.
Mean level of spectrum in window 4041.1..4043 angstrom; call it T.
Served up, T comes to 0.725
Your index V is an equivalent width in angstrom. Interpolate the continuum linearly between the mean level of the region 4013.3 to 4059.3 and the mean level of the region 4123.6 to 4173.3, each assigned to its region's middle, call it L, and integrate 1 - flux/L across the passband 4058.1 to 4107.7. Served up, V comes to 4.22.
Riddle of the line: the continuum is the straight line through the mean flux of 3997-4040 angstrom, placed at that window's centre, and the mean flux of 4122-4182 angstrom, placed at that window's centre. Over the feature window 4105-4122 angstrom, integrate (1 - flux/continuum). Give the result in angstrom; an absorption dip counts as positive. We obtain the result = 2.0 angstrom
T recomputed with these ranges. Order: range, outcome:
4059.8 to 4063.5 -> 0.607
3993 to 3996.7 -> 0.615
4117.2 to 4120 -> 0.587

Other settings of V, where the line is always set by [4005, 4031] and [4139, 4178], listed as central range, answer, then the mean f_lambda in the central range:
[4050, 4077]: 1.3 angstrom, 0.635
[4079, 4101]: 1.4 angstrom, 0.616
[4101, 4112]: 1.9 angstrom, 0.541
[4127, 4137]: -0.1 angstrom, 0.656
